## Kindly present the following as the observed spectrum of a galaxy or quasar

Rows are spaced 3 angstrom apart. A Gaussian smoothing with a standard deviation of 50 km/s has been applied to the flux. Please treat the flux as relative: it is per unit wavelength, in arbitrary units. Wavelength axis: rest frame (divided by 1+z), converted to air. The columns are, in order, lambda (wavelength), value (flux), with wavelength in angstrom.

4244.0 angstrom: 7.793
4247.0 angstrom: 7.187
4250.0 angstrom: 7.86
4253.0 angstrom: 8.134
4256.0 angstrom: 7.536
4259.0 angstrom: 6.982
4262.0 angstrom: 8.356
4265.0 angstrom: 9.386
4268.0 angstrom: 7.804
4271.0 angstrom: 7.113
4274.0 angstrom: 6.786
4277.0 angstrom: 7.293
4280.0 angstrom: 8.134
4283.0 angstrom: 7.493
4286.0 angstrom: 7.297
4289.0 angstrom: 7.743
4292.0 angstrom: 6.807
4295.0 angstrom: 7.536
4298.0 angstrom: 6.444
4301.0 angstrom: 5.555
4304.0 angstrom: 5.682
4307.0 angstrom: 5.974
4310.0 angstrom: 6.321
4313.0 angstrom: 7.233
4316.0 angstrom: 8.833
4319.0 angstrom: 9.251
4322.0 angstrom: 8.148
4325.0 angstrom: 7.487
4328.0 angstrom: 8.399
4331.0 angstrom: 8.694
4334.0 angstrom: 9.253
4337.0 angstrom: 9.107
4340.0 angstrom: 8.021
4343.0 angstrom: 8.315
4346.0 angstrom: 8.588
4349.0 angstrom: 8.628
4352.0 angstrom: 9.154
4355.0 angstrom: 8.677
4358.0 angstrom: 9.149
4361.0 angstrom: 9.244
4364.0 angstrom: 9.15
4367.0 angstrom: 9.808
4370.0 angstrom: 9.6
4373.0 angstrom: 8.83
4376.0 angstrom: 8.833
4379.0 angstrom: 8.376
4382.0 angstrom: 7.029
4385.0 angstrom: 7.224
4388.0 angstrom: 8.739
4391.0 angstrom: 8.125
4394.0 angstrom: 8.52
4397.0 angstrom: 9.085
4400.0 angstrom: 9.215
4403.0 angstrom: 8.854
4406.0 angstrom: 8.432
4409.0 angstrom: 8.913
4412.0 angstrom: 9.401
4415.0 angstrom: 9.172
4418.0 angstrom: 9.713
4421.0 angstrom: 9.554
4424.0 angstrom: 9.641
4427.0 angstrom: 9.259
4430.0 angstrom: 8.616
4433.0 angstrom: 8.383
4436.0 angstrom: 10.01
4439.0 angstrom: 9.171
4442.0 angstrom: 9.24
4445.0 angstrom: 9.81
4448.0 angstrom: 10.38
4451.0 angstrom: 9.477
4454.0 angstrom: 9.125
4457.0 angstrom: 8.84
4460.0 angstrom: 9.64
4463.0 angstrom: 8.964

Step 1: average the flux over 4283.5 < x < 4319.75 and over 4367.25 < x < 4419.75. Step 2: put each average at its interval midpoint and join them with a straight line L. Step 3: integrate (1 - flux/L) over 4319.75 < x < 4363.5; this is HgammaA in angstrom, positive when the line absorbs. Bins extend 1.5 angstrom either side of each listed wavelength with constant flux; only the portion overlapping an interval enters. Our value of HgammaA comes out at -5.0 angstrom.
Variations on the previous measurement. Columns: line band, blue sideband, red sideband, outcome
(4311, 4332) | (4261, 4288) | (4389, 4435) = -0.18 angstrom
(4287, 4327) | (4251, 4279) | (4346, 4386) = 4.84 angstrom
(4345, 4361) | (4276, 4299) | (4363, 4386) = -1.10 angstrom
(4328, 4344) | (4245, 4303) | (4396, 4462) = -0.98 angstrom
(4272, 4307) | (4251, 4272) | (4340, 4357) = 5.17 angstrom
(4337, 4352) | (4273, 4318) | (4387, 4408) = -1.33 angstrom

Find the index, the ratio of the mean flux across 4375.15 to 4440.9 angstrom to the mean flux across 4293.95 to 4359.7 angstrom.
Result 1.11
